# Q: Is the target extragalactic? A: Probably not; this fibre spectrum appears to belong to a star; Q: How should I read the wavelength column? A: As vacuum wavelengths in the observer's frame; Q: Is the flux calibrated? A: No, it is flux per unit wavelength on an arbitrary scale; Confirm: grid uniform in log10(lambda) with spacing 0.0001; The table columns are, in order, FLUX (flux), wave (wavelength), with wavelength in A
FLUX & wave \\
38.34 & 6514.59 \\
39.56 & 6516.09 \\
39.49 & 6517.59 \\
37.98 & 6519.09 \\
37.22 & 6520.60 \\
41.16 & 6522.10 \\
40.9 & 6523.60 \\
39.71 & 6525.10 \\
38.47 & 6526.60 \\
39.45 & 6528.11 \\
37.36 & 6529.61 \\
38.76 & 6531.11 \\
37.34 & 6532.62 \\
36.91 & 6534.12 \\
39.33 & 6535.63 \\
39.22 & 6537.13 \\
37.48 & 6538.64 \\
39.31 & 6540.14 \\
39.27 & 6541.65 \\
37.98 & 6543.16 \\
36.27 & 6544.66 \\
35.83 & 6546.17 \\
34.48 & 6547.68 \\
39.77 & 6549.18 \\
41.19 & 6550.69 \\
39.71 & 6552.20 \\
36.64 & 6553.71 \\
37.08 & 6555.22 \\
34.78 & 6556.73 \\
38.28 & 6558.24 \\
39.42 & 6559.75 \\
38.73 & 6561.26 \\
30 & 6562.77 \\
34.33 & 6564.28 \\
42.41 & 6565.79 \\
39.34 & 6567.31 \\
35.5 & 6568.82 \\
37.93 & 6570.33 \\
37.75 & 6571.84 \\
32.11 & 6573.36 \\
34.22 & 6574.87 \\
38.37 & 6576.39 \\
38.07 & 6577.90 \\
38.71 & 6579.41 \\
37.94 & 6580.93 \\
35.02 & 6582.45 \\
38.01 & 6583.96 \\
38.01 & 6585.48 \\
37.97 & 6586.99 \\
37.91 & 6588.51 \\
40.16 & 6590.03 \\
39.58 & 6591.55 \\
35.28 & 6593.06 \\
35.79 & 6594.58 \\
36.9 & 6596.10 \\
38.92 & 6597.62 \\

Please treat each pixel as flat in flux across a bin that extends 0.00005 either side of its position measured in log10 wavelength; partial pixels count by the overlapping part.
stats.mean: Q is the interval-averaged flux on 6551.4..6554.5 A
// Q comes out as 38.2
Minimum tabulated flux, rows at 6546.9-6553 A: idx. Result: 34.48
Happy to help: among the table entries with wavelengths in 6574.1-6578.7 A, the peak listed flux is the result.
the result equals 38.37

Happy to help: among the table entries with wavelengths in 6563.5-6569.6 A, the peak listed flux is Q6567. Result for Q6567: 42.41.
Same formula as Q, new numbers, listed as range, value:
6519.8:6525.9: 39.7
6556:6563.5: 36.3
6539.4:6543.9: 38.8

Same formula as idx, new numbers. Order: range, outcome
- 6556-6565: 30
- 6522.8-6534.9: 36.91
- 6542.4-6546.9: 35.83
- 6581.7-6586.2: 35.02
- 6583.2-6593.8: 35.28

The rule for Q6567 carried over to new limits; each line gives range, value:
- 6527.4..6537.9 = 39.45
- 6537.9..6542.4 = 39.31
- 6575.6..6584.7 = 38.71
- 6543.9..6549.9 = 39.77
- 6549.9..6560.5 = 41.19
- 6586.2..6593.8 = 40.16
